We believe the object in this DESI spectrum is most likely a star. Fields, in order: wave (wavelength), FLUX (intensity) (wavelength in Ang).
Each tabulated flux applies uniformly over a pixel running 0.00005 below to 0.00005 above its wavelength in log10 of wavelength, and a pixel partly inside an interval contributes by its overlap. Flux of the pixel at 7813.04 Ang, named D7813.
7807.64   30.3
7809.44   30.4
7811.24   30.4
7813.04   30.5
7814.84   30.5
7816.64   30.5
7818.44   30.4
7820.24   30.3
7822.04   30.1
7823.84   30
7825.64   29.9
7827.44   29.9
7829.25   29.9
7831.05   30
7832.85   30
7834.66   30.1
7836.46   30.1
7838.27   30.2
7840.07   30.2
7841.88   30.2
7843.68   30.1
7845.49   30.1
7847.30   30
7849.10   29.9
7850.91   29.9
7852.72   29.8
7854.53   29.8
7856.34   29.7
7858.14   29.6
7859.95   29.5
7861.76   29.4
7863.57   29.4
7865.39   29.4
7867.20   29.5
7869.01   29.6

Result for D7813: 30.5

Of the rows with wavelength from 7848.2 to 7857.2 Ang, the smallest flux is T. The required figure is 29.7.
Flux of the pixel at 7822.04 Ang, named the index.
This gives 30.1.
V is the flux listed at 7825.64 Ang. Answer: 29.9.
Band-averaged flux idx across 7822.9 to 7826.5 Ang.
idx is 30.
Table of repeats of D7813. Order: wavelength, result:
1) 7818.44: 30.4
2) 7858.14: 29.6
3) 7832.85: 30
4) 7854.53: 29.8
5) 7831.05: 30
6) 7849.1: 29.9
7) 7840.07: 30.2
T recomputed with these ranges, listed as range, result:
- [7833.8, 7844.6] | 30.1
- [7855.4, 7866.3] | 29.4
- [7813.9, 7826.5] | 29.9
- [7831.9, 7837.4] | 30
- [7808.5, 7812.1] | 30.4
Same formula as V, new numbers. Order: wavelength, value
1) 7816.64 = 30.5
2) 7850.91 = 29.9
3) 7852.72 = 29.8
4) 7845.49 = 30.1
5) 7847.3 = 30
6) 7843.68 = 30.1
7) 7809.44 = 30.4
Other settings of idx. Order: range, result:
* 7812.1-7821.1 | 30.4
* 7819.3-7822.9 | 30.2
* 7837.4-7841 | 30.2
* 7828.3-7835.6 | 30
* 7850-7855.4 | 29.8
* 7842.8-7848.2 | 30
